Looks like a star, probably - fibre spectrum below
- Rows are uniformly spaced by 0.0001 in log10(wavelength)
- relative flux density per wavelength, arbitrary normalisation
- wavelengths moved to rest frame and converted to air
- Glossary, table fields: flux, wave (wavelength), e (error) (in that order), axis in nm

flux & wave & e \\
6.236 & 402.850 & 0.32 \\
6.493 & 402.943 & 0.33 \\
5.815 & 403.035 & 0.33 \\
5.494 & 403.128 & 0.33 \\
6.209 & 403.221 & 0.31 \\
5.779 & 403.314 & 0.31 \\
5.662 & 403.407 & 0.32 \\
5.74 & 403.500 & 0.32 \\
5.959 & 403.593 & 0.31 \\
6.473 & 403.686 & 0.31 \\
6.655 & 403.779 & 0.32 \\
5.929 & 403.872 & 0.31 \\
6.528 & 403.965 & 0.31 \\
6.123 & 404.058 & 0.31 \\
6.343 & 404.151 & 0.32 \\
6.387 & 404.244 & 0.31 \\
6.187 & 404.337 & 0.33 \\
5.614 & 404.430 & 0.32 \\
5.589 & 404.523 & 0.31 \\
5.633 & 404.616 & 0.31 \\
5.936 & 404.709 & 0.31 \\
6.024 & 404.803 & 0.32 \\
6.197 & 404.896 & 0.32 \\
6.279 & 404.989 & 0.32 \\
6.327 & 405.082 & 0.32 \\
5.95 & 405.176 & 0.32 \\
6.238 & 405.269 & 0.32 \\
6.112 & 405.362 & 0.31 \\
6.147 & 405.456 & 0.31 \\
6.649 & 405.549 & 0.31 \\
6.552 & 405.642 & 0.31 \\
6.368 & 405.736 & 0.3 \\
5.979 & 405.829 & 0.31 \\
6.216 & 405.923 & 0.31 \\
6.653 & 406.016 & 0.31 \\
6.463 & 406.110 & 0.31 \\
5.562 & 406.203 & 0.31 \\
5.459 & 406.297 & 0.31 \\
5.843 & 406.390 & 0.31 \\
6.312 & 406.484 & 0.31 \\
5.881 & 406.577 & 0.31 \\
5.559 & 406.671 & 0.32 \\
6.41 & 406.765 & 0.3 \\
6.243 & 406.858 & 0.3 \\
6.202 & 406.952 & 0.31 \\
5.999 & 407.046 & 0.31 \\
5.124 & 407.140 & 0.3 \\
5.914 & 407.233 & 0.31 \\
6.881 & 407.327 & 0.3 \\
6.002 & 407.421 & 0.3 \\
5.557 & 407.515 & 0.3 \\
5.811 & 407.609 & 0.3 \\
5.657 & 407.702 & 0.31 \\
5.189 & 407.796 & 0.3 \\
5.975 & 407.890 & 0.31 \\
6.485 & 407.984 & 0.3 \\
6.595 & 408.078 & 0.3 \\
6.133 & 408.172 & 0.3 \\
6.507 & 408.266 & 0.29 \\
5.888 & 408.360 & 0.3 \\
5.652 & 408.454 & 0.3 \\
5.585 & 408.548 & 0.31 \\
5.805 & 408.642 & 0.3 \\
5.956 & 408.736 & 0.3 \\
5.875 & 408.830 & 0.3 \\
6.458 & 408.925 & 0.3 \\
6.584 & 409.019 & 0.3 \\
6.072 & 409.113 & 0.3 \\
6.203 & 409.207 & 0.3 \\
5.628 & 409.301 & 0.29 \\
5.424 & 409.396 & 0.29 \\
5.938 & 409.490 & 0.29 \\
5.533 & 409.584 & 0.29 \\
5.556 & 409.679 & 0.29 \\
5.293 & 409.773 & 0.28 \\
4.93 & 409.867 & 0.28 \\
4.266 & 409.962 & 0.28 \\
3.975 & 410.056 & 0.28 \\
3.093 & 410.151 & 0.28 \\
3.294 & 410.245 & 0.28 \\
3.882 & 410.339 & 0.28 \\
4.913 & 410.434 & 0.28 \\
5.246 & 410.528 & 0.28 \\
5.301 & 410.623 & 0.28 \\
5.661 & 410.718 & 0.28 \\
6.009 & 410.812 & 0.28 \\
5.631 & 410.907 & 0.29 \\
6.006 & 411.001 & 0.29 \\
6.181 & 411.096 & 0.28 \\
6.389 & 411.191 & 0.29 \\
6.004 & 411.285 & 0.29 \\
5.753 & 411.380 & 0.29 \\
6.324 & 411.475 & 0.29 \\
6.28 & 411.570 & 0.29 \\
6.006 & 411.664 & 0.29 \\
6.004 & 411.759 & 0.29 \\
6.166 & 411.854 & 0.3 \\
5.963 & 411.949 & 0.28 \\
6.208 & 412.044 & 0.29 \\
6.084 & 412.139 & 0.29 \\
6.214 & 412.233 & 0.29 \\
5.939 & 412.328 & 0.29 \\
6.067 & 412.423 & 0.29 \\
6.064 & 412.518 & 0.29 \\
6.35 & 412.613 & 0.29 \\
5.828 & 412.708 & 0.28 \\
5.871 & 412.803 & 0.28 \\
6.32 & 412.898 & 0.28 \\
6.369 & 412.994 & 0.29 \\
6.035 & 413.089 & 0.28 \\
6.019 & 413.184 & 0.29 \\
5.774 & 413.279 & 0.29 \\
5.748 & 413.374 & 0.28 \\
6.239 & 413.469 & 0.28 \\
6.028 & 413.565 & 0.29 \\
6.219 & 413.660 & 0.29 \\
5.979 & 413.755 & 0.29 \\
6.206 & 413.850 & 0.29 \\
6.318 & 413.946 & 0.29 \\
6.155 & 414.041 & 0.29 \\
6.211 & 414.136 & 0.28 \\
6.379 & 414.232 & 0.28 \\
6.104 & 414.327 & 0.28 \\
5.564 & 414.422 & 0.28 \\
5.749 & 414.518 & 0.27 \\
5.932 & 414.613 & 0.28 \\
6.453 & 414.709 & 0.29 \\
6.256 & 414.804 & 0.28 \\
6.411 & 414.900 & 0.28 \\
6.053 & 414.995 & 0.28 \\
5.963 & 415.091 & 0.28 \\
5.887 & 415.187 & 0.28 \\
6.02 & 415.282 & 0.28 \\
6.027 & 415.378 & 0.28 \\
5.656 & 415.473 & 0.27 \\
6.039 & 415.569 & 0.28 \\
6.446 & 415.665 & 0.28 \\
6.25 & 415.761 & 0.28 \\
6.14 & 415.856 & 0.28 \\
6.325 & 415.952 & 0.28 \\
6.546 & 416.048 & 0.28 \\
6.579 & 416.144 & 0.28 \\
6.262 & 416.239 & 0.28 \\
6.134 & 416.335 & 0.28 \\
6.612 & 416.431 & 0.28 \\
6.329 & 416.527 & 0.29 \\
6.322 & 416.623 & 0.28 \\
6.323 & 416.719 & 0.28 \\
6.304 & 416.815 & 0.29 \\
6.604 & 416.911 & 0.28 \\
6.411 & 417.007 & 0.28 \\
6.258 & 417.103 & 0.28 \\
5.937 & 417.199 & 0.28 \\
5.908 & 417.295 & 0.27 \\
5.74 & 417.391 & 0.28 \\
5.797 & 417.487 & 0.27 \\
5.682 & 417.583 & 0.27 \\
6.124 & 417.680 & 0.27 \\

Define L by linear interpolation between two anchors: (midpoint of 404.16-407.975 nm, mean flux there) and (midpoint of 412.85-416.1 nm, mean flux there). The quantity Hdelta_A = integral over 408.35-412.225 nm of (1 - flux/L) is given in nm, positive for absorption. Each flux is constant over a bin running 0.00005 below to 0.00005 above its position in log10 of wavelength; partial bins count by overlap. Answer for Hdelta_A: 0.309 nm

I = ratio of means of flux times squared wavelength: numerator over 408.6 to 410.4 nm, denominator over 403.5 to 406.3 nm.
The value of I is 0.87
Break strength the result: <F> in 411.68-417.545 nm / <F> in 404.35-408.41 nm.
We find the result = 1.01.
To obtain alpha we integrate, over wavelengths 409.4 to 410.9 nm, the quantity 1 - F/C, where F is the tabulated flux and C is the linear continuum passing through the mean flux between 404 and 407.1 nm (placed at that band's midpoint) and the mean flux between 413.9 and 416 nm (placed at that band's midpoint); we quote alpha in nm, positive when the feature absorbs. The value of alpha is 0.30 nm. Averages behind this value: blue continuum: 6.1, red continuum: 6.11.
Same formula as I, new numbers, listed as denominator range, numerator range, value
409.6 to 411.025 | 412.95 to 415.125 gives 1.28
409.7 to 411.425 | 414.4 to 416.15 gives 1.22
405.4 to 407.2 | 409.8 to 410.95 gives 0.79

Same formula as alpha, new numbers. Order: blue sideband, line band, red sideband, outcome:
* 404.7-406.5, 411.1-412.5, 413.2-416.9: 0.01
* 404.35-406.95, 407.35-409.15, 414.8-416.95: 0.04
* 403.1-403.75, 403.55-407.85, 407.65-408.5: -0.07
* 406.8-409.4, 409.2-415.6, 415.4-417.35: 0.36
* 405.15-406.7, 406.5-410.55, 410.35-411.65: 0.23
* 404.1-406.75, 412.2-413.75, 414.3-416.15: 0.01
